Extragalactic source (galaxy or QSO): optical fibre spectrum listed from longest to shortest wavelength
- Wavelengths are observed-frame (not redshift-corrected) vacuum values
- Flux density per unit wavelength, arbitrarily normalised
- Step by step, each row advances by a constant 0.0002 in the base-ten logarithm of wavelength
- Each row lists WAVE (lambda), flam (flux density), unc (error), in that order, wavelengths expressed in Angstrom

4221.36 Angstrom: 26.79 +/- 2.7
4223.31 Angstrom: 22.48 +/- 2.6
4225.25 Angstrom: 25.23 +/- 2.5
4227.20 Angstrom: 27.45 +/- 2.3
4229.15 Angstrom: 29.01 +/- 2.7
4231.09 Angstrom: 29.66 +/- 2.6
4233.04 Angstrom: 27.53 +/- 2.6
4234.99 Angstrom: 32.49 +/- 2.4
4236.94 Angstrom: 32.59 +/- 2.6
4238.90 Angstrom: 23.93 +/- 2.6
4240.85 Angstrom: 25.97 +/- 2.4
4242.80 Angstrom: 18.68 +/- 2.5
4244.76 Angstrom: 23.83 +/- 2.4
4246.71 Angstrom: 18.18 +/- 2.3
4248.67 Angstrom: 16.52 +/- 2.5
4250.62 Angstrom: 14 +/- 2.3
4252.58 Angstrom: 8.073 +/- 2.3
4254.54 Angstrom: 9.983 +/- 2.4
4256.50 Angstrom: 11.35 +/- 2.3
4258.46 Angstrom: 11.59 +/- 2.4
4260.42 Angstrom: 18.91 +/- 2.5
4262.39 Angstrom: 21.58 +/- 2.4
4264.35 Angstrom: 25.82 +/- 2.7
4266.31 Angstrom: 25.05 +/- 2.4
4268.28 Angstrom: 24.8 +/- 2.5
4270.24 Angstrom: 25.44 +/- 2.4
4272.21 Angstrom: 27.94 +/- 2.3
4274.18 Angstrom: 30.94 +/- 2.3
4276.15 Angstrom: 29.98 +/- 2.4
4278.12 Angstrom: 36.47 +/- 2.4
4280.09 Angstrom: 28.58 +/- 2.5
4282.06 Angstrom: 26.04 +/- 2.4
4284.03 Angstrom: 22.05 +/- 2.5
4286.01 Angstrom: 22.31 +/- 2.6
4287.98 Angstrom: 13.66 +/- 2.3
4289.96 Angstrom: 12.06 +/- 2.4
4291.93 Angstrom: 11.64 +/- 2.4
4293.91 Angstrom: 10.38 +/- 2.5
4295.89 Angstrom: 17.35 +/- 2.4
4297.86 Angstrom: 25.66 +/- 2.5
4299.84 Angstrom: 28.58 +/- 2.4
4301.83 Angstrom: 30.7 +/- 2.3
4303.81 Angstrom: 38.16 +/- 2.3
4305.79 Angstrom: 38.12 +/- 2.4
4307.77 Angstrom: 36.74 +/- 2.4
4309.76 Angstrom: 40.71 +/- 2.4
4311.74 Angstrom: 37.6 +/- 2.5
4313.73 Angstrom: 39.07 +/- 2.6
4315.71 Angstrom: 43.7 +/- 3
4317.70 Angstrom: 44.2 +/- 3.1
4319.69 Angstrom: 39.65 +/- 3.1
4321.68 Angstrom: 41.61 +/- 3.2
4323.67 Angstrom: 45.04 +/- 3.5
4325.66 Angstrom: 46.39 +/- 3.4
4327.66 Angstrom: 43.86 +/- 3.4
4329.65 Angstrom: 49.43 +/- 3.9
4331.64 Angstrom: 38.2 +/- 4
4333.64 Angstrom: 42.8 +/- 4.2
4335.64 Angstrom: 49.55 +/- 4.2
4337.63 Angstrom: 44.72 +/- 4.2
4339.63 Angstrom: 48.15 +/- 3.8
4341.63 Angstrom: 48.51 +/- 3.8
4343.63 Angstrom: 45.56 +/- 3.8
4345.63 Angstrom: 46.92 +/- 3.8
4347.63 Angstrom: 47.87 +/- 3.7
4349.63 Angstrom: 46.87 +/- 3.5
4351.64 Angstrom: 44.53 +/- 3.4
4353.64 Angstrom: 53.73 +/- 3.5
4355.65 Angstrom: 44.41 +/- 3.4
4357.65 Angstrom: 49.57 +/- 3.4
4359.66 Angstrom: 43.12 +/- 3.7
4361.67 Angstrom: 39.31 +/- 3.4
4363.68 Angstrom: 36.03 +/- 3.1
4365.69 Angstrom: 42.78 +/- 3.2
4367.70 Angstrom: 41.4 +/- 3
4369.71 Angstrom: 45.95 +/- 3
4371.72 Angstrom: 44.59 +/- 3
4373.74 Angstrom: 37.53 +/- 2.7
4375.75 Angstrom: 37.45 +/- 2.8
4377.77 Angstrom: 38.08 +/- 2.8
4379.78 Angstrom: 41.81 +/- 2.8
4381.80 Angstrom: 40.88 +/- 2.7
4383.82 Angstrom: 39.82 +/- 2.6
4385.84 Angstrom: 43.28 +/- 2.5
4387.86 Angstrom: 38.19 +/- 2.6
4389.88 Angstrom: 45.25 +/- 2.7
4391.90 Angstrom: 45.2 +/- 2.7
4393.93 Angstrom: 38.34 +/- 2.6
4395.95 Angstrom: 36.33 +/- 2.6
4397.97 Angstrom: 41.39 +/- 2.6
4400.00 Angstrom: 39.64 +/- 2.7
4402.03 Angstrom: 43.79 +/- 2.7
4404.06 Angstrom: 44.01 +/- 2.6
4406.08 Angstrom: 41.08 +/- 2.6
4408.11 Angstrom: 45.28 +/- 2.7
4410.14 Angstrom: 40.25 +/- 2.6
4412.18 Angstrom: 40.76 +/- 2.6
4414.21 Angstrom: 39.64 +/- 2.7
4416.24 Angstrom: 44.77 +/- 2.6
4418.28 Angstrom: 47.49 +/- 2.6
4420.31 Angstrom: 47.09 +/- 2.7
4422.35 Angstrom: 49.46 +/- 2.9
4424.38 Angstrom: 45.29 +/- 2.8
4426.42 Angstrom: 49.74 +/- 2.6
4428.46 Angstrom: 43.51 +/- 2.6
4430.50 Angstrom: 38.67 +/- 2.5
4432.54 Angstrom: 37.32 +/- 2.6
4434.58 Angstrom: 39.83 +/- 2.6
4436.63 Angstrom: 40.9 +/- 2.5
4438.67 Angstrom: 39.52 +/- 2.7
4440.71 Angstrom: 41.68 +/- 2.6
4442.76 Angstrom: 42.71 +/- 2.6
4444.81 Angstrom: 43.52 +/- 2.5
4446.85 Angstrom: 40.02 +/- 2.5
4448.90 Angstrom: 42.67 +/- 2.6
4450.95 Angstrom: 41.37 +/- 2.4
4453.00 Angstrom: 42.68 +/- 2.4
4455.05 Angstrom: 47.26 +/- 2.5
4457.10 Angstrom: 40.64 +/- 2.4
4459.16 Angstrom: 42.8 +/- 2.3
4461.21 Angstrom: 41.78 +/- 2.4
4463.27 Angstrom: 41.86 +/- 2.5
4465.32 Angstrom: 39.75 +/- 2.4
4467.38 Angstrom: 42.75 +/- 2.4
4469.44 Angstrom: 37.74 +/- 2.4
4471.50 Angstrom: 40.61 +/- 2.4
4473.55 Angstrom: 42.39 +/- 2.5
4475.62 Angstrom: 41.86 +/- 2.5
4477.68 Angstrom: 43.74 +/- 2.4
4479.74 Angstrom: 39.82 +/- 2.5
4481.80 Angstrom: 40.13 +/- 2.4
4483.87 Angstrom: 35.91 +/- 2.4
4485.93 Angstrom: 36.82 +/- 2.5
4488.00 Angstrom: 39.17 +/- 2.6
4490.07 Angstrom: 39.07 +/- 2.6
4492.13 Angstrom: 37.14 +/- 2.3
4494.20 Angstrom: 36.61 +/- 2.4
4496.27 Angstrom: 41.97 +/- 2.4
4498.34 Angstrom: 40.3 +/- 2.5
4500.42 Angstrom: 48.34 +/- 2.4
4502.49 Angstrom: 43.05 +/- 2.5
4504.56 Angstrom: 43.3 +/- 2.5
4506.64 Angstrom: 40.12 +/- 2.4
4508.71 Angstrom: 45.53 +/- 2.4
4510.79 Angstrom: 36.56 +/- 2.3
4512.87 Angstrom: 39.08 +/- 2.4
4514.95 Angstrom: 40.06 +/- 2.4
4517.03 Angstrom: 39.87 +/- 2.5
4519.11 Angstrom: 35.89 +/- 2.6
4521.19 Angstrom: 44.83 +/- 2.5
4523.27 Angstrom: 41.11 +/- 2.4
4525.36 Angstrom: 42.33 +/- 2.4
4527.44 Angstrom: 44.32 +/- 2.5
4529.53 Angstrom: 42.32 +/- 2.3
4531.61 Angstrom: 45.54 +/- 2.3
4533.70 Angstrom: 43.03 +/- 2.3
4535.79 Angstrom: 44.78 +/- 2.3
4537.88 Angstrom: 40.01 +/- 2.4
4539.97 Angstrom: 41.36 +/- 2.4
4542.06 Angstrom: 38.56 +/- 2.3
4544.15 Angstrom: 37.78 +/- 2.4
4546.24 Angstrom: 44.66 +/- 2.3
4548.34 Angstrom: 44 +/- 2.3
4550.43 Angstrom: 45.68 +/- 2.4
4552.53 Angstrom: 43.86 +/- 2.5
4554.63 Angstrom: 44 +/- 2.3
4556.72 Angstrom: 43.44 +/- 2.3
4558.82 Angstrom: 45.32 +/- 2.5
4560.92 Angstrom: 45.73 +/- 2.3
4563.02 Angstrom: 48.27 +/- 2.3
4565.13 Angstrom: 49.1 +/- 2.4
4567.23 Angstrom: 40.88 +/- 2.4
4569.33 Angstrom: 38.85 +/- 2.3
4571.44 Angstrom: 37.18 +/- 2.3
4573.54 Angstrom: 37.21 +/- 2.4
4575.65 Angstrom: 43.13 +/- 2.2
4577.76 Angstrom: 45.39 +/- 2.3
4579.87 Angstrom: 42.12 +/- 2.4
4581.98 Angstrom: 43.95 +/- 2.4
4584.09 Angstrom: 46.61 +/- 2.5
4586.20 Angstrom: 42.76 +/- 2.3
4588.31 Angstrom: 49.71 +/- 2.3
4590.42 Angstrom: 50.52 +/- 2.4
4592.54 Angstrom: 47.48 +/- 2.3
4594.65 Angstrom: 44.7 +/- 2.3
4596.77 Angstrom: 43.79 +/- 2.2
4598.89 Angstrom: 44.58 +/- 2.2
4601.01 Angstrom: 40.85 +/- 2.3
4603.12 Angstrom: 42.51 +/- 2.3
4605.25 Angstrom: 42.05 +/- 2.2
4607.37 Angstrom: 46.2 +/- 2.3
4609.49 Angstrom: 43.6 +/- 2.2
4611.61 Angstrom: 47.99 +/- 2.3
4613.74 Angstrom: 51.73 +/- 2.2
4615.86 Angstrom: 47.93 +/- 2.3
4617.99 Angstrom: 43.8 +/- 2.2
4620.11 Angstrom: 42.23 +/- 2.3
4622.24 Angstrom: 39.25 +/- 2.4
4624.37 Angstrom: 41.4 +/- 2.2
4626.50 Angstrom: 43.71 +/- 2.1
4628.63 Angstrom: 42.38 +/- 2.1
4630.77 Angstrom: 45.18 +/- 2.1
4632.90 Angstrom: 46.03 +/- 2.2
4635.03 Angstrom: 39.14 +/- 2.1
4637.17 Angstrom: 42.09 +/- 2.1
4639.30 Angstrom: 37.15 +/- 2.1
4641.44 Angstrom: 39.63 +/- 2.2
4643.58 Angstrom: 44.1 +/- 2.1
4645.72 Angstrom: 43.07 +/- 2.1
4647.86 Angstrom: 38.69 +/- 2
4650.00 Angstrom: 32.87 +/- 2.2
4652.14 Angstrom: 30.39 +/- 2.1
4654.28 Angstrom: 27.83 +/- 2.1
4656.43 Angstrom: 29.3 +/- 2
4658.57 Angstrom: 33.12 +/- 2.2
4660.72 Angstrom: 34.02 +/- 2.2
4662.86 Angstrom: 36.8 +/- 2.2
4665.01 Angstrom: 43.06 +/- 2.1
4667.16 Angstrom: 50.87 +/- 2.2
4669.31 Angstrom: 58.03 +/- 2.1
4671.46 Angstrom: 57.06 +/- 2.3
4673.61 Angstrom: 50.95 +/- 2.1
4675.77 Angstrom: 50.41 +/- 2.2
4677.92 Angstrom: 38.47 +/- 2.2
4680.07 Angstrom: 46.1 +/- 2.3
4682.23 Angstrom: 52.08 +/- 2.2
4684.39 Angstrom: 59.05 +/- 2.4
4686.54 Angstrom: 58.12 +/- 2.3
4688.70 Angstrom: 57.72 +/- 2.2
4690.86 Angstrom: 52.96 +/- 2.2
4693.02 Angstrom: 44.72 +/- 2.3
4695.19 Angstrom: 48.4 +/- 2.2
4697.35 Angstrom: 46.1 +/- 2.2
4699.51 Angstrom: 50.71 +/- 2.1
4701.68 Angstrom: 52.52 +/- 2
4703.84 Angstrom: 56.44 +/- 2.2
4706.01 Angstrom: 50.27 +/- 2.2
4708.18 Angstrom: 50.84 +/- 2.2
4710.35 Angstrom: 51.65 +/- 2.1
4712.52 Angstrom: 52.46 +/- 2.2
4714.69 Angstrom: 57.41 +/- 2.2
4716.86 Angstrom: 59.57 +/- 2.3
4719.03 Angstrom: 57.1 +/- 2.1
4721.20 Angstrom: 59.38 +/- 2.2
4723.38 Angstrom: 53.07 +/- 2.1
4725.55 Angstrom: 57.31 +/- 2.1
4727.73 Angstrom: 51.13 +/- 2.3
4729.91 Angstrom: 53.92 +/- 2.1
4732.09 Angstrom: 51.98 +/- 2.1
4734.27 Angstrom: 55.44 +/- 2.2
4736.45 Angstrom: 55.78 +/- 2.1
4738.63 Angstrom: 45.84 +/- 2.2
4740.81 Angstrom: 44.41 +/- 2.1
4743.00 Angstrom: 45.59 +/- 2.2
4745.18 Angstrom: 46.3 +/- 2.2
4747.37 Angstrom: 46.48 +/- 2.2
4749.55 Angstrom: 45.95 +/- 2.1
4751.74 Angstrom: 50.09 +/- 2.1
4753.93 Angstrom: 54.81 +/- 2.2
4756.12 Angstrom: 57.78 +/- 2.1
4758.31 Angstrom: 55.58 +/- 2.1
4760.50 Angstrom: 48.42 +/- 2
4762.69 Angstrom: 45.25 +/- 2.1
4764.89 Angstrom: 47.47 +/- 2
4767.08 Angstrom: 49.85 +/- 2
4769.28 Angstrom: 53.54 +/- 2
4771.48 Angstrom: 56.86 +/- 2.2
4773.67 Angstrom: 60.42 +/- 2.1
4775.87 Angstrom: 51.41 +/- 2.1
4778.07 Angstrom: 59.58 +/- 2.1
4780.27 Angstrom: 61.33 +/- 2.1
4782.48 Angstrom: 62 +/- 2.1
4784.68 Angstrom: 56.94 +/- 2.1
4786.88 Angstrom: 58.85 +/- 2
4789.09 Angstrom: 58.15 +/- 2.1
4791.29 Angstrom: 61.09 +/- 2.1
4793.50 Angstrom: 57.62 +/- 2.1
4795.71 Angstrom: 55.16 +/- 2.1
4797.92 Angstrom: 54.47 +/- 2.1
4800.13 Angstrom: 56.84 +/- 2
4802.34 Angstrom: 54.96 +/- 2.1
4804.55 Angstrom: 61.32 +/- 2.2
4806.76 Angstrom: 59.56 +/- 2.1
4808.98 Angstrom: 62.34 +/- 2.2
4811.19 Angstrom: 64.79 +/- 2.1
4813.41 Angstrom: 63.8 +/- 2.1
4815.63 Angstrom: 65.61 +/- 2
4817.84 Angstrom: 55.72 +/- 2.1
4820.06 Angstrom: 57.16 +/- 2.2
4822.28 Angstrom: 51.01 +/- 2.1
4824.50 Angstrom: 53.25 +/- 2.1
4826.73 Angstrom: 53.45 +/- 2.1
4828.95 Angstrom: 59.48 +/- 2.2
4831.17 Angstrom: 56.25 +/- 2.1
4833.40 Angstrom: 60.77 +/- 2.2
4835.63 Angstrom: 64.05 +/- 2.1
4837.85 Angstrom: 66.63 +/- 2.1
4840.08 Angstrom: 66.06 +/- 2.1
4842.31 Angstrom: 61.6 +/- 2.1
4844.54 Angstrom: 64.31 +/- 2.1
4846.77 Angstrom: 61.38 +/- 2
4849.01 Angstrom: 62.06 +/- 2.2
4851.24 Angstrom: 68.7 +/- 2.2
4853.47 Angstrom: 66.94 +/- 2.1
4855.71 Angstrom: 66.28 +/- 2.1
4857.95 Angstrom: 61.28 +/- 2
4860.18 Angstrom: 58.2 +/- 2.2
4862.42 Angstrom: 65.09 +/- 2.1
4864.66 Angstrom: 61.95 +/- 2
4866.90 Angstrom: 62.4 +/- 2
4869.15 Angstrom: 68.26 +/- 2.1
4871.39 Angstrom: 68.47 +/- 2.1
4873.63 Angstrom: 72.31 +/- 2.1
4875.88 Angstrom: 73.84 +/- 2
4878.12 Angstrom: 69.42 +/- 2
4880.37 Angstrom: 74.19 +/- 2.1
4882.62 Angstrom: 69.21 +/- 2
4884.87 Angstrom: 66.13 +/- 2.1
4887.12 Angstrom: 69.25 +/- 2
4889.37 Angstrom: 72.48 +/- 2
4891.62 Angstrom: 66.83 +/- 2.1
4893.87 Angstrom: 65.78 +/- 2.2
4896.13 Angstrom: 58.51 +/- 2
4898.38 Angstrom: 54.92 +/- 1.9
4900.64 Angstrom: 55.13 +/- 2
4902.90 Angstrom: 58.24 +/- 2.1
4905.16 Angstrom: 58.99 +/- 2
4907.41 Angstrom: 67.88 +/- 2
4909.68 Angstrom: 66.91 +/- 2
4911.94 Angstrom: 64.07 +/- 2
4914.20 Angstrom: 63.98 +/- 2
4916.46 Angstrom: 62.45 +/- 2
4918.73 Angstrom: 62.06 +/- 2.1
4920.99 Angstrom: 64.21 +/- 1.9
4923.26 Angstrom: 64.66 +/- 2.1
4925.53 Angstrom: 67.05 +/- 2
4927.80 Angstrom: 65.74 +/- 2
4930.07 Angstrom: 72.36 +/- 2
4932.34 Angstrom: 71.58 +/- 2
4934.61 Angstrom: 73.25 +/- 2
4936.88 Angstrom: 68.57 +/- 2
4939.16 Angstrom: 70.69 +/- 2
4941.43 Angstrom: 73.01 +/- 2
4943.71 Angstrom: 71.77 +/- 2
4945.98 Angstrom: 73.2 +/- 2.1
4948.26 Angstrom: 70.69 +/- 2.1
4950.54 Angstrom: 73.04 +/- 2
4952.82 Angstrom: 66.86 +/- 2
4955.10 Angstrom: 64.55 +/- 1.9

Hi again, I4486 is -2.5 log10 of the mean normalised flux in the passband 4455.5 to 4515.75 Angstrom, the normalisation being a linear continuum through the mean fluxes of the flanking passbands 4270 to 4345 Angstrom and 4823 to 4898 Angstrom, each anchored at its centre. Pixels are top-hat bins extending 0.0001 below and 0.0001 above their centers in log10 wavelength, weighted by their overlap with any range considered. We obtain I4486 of 0.09 mag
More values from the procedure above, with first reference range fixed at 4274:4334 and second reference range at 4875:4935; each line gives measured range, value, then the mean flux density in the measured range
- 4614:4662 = 0.28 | 39.4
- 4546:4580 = 0.08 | 43.5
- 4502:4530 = 0.08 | 41.3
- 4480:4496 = 0.12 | 38.1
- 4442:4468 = -0.04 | 42.3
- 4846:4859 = -0.03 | 64.5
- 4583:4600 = 0.05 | 46.2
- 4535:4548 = 0.11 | 41.3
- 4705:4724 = 0.01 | 54.7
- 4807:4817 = -0.05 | 63.5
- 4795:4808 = 0.05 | 57.2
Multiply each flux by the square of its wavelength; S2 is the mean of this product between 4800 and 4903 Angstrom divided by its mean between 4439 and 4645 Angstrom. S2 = 1.69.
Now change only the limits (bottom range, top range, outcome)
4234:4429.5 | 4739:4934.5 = 2.11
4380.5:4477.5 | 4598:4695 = 1.15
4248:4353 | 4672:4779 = 1.96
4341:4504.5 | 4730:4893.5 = 1.66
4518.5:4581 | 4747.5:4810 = 1.43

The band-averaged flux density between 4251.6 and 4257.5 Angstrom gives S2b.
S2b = 9.81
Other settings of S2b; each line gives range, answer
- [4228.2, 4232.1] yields 29.4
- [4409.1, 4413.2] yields 40.5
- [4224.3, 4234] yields 27.8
